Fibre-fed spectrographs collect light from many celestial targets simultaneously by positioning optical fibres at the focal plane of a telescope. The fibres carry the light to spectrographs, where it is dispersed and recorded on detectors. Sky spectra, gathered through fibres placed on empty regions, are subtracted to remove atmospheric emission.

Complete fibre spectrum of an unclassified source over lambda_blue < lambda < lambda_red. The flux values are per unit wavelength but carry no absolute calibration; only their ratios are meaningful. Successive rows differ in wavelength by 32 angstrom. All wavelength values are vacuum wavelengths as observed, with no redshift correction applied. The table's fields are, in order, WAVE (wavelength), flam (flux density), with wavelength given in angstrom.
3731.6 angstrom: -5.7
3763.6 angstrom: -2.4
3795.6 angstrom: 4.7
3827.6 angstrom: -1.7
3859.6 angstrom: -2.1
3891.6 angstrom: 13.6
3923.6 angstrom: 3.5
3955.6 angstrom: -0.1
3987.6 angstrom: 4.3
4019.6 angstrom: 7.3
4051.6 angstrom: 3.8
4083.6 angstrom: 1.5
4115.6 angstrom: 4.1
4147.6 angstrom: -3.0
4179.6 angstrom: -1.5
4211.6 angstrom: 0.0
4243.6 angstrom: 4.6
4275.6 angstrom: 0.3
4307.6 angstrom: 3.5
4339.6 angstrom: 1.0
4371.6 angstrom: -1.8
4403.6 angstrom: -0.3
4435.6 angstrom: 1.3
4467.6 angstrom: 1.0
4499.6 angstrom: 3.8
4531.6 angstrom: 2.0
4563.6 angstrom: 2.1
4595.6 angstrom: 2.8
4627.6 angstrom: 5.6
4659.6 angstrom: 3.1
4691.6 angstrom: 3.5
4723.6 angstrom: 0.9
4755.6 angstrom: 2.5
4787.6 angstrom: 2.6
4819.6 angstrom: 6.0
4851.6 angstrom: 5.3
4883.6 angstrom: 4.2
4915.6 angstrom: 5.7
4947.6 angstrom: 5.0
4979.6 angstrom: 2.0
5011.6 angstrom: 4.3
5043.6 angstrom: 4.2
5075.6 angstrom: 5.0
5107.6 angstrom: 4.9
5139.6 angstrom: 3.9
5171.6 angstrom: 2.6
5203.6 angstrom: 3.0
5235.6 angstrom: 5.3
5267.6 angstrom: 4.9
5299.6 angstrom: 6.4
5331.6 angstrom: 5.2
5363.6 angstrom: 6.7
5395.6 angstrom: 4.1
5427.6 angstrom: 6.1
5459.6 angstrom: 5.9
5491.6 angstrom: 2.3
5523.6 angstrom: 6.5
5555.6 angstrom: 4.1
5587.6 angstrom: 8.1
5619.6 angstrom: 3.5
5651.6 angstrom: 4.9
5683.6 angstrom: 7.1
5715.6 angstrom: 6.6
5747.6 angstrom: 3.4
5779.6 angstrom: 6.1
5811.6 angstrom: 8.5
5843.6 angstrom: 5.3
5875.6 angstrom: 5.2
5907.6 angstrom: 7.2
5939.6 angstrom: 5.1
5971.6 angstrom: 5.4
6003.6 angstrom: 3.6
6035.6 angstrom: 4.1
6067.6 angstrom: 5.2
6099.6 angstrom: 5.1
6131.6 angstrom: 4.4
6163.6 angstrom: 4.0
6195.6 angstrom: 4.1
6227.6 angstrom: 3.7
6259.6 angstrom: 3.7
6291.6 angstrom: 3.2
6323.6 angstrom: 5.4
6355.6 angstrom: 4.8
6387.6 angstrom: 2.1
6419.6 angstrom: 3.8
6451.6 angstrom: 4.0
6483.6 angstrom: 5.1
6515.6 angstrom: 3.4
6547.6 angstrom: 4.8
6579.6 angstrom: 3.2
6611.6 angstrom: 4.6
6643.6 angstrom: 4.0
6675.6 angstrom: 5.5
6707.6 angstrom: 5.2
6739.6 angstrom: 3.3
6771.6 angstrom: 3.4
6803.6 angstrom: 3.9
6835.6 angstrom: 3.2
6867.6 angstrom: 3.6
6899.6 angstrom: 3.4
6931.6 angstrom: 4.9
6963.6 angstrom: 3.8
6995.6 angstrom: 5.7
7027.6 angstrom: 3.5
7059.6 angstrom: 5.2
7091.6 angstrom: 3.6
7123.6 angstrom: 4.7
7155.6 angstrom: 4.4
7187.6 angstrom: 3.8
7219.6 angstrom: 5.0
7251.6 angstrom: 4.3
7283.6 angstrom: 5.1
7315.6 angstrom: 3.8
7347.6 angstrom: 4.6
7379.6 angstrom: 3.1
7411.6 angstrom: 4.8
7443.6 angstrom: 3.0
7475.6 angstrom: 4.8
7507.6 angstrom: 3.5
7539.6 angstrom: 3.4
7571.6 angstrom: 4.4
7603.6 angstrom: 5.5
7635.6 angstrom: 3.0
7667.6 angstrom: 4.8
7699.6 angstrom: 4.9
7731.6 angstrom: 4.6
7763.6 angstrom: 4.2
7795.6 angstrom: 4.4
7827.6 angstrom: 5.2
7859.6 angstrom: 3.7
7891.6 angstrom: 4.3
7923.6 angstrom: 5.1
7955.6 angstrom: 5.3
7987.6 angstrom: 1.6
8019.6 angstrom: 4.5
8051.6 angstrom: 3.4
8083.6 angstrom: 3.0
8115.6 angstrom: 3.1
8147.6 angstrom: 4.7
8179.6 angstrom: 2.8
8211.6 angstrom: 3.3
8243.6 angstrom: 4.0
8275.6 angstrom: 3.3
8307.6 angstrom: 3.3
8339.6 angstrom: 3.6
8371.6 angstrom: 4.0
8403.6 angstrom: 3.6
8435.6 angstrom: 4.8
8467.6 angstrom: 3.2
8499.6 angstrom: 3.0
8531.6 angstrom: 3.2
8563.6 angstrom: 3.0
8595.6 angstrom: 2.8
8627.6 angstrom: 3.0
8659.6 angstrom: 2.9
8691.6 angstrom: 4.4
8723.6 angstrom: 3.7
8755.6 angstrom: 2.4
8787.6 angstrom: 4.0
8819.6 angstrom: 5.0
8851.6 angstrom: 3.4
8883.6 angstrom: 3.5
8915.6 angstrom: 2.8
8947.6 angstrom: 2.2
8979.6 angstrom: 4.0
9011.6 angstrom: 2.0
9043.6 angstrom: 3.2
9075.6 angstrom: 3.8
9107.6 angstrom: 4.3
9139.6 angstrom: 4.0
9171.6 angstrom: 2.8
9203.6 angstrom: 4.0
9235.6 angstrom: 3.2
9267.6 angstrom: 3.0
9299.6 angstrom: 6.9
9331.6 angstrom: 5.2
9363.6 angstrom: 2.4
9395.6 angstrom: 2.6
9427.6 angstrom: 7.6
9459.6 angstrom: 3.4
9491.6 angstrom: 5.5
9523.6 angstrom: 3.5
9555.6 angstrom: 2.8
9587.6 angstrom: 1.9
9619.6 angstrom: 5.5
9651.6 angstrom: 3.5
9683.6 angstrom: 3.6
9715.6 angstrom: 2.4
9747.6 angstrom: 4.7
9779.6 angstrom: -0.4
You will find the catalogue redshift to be 0.21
